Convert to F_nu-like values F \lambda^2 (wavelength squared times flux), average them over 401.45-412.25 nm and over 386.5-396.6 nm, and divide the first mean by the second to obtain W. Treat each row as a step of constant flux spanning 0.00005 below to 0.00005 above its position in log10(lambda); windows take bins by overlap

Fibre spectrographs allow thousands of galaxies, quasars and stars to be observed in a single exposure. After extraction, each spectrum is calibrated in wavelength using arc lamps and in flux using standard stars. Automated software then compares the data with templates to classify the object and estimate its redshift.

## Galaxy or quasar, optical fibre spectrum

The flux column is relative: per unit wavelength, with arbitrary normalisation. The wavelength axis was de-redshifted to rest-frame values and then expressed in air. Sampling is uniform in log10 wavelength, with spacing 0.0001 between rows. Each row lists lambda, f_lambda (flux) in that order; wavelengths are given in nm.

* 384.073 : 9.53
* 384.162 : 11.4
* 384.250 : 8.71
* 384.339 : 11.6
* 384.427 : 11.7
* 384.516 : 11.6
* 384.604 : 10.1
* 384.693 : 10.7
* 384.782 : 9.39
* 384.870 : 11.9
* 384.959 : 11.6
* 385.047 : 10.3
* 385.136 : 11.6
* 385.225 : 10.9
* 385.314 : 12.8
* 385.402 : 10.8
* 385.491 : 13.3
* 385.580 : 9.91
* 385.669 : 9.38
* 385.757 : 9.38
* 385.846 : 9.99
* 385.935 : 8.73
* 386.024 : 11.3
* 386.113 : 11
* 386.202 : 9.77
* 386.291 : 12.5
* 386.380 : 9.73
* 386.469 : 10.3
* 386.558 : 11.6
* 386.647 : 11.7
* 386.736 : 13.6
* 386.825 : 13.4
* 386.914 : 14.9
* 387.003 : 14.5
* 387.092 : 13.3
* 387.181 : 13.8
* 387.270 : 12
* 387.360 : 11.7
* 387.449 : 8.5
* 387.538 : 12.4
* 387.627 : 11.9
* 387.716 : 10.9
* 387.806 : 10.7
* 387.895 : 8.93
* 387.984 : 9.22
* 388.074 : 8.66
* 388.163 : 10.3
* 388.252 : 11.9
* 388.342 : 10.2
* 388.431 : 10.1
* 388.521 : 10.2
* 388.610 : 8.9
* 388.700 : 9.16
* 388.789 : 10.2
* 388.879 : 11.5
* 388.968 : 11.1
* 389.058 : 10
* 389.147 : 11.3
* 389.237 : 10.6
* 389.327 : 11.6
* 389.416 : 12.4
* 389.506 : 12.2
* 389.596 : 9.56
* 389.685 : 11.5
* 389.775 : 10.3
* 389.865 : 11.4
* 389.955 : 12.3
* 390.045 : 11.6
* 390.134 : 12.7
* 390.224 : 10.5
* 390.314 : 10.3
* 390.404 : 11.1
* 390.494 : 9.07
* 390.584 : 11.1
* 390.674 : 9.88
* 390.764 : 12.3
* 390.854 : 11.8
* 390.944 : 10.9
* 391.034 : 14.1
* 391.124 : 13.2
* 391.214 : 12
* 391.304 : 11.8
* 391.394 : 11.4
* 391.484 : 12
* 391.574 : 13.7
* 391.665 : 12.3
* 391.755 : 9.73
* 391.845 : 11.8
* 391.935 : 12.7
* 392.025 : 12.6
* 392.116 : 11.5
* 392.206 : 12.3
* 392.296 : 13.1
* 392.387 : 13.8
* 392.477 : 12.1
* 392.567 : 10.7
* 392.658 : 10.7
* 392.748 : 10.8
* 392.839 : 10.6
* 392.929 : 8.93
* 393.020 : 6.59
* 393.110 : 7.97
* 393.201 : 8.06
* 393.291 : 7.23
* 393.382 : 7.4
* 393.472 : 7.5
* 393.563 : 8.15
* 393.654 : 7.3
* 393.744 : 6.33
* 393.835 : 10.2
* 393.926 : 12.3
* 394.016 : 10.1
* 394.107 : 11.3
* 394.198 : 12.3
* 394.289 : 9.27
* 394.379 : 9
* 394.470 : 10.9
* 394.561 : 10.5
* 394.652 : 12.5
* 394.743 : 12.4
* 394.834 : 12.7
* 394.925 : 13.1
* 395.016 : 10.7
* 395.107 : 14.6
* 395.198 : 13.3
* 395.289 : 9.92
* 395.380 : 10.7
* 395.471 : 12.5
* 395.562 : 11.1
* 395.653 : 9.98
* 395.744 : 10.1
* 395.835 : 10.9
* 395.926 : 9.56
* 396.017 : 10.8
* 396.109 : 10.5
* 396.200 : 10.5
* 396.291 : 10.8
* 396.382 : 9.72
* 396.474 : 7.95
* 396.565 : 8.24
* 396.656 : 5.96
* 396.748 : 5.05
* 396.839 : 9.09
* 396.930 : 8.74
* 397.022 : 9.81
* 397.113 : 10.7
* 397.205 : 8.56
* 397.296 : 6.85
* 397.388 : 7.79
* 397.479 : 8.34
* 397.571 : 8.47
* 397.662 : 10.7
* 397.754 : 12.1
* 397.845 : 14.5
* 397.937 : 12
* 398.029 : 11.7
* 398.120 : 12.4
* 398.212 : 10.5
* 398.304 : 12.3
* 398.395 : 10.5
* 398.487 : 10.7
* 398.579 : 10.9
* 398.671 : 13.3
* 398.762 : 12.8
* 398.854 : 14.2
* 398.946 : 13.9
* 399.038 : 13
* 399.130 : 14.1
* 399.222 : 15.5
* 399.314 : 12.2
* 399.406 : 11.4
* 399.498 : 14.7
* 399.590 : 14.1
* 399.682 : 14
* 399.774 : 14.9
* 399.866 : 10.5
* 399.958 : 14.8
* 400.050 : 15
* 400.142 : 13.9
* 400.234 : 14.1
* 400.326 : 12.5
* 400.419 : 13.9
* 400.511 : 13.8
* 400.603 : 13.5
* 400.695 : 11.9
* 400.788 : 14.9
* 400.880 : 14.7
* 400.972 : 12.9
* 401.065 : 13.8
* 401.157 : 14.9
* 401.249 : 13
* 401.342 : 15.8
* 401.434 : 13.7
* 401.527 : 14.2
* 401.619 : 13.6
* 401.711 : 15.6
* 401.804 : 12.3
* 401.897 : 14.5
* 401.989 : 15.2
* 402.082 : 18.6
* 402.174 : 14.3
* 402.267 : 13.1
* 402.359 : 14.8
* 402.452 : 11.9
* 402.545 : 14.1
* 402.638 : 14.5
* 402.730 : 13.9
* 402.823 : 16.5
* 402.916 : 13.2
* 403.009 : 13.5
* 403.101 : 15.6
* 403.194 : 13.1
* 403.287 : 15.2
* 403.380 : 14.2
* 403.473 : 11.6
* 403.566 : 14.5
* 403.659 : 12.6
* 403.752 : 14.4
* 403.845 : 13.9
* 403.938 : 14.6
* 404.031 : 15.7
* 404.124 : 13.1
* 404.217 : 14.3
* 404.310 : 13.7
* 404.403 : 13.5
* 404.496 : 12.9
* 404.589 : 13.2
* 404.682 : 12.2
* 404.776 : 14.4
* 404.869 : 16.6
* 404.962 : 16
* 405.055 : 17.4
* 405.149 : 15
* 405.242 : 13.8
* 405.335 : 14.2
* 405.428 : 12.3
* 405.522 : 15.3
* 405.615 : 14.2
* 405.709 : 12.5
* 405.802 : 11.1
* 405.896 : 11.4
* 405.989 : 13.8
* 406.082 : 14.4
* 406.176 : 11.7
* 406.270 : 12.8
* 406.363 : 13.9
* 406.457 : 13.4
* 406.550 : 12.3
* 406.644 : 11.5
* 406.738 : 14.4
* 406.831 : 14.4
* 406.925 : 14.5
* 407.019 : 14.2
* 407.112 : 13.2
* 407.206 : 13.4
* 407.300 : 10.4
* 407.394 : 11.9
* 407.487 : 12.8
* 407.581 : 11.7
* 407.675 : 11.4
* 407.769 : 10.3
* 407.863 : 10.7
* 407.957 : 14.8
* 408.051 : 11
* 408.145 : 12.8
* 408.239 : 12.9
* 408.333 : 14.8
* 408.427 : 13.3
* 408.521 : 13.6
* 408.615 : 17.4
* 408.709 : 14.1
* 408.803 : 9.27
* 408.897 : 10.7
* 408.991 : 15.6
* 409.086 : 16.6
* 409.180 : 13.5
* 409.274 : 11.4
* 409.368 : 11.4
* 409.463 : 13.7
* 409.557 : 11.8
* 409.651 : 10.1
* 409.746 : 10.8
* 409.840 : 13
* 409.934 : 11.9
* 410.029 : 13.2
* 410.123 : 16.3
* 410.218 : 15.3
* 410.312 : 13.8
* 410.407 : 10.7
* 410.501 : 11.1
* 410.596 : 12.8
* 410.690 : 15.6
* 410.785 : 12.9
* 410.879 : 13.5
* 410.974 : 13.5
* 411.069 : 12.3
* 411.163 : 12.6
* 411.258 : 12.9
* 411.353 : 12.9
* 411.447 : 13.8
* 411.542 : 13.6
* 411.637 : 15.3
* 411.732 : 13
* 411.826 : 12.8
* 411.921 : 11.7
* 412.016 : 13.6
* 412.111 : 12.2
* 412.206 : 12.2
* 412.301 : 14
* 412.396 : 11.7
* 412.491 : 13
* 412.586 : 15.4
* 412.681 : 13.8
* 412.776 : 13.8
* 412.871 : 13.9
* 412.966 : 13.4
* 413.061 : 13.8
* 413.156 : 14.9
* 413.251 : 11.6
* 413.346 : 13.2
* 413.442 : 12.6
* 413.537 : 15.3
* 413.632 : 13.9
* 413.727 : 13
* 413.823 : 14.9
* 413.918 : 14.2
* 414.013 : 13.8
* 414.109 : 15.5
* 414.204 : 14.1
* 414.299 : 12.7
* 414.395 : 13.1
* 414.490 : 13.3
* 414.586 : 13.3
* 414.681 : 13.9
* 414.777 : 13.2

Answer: 1.3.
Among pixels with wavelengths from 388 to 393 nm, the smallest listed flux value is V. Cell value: 8.66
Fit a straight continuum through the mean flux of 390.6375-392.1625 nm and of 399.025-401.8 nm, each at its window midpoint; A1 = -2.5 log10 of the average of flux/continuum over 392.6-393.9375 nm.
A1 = 0.40 mag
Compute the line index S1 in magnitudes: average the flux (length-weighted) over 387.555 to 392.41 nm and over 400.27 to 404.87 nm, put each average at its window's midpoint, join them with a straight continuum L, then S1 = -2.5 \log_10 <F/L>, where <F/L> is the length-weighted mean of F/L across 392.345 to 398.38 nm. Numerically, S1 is 0.221 mag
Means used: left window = 11.2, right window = 14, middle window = 10.1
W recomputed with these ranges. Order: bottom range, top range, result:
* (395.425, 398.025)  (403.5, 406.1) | 1.49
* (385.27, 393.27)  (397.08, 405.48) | 1.28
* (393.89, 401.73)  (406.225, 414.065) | 1.18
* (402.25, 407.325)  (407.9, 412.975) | 0.98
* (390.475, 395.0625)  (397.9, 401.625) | 1.27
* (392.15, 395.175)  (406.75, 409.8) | 1.33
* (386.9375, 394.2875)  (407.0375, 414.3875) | 1.34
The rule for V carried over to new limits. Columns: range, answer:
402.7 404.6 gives 11.6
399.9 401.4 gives 11.9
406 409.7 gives 9.27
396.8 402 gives 6.85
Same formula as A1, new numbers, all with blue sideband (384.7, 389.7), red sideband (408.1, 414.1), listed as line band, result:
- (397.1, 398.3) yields 0.16 mag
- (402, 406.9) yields -0.10 mag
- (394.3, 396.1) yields 0.05 mag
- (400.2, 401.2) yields -0.12 mag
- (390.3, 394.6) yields 0.09 mag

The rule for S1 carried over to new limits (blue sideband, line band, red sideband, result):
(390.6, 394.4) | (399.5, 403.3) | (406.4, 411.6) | -0.184 mag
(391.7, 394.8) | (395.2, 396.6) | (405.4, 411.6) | 0.041 mag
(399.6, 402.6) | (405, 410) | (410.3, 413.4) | 0.043 mag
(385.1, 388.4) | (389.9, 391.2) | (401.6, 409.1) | 0.021 mag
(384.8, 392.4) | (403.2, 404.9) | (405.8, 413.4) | -0.107 mag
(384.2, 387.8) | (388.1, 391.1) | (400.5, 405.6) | 0.091 mag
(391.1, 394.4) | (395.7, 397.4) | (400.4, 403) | 0.309 mag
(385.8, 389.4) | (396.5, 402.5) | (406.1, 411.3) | -0.029 mag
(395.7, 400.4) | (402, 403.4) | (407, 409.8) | -0.211 mag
